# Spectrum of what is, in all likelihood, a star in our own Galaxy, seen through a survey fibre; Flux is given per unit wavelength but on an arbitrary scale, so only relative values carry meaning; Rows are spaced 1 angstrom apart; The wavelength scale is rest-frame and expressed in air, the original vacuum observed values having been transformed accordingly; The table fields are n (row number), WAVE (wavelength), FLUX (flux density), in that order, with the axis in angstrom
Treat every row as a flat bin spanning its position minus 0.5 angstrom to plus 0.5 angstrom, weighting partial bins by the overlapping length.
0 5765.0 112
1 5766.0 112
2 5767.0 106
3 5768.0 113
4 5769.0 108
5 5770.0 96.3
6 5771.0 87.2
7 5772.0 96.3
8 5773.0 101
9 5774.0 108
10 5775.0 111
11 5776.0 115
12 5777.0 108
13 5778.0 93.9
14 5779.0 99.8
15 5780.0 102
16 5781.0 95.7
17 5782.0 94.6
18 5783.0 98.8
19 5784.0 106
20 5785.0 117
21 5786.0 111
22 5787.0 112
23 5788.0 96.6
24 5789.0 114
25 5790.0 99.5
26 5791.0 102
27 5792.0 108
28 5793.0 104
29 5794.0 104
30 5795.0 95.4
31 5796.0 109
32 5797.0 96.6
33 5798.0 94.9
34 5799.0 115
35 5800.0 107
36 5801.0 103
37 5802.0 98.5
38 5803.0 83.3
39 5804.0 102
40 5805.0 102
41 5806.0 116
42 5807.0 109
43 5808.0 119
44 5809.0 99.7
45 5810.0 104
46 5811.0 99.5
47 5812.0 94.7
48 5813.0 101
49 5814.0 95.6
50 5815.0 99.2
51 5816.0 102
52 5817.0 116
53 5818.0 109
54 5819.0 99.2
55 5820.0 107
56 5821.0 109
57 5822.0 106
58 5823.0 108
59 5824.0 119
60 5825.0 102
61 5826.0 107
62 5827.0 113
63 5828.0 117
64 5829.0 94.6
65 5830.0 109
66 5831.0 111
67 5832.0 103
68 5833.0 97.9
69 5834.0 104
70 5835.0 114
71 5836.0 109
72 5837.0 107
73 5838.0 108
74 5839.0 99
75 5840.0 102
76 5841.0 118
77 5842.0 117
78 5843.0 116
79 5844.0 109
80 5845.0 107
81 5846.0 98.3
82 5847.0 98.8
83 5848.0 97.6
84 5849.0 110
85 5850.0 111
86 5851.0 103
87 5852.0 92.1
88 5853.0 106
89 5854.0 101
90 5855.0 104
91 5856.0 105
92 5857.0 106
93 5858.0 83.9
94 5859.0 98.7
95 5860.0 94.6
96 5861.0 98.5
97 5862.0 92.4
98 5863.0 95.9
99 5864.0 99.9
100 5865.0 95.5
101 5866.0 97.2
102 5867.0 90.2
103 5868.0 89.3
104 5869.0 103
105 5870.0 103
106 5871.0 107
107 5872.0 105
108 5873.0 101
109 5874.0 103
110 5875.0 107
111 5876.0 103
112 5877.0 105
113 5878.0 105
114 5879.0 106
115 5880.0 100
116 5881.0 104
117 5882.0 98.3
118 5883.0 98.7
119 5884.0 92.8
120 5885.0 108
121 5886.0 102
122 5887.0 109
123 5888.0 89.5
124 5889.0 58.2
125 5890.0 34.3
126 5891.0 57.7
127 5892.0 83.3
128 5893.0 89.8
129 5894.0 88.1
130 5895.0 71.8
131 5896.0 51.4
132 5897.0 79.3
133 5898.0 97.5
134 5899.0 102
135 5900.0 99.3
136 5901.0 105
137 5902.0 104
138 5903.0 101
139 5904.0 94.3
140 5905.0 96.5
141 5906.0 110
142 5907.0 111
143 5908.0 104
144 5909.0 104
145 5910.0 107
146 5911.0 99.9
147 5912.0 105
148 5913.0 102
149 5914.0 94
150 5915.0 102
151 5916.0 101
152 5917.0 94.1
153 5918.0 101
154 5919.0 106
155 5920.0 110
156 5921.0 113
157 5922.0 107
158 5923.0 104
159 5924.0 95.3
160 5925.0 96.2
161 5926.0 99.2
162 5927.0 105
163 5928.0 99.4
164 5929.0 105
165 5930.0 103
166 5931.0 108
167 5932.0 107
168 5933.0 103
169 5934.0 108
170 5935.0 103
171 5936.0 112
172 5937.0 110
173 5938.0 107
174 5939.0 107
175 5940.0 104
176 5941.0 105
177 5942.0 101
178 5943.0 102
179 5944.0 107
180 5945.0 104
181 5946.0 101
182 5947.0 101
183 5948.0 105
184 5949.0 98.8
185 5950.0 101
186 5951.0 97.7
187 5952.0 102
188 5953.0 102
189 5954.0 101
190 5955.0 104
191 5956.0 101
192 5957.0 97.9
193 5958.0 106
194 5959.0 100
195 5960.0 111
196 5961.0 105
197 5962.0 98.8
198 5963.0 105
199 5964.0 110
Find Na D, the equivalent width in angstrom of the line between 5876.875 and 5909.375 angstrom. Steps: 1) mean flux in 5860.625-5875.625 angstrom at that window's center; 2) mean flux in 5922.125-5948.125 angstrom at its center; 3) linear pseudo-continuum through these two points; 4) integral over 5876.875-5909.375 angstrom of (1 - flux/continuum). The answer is 2.71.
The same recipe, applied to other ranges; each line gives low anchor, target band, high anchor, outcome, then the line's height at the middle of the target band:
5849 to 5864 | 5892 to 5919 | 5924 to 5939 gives 1.63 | 103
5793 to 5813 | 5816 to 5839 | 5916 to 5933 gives -1.02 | 103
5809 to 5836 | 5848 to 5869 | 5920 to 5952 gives 1.23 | 105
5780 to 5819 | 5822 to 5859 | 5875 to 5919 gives -2.15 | 99.9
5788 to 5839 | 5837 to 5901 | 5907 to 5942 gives 4.47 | 104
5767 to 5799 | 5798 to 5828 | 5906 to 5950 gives -0.45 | 103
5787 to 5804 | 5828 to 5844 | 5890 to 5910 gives -1.60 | 97.9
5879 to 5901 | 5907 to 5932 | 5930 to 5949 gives -1.32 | 97.9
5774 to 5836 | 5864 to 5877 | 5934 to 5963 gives 0.46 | 104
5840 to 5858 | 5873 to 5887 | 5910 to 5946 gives 0.25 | 105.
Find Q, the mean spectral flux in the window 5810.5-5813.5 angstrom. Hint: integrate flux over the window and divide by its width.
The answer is 98.4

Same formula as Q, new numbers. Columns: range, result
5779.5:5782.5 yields 97.4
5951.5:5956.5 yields 102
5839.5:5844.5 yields 112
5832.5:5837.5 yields 106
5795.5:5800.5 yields 104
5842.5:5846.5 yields 108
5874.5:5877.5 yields 105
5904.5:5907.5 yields 106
